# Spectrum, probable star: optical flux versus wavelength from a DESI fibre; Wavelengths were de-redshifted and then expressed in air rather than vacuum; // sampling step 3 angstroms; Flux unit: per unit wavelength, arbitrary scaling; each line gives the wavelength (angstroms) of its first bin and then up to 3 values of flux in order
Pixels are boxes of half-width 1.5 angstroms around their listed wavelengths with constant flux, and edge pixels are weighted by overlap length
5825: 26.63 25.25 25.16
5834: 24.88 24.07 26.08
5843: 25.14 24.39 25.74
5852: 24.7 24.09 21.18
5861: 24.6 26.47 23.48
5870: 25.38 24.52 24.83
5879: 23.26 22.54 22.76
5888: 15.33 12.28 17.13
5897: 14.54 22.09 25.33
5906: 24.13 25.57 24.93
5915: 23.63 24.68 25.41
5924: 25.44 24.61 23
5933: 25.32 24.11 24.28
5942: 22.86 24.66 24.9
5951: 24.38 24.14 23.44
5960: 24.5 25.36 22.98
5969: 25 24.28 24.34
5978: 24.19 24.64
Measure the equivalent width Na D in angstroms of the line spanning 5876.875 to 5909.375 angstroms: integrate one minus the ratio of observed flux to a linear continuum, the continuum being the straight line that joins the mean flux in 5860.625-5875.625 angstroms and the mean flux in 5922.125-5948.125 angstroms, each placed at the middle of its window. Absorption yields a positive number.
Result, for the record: 5.7 angstroms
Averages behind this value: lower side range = 24.9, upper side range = 24.3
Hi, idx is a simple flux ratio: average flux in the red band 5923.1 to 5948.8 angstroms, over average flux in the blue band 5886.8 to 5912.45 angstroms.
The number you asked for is 1.2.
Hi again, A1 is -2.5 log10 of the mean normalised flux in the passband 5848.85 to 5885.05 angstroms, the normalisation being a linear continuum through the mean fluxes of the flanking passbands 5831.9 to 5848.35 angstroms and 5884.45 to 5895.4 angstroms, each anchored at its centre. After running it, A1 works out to -0.193 mag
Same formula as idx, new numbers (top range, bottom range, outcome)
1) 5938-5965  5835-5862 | 0.99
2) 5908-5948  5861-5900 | 1.15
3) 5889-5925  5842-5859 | 0.90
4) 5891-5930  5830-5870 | 0.92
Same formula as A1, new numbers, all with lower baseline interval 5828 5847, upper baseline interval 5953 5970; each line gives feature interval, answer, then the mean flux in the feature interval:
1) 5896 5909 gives 0.11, 22.3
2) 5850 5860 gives 0.06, 23.5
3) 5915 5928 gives -0.02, 24.9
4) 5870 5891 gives 0.14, 21.7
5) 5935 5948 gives 0.01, 24.1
